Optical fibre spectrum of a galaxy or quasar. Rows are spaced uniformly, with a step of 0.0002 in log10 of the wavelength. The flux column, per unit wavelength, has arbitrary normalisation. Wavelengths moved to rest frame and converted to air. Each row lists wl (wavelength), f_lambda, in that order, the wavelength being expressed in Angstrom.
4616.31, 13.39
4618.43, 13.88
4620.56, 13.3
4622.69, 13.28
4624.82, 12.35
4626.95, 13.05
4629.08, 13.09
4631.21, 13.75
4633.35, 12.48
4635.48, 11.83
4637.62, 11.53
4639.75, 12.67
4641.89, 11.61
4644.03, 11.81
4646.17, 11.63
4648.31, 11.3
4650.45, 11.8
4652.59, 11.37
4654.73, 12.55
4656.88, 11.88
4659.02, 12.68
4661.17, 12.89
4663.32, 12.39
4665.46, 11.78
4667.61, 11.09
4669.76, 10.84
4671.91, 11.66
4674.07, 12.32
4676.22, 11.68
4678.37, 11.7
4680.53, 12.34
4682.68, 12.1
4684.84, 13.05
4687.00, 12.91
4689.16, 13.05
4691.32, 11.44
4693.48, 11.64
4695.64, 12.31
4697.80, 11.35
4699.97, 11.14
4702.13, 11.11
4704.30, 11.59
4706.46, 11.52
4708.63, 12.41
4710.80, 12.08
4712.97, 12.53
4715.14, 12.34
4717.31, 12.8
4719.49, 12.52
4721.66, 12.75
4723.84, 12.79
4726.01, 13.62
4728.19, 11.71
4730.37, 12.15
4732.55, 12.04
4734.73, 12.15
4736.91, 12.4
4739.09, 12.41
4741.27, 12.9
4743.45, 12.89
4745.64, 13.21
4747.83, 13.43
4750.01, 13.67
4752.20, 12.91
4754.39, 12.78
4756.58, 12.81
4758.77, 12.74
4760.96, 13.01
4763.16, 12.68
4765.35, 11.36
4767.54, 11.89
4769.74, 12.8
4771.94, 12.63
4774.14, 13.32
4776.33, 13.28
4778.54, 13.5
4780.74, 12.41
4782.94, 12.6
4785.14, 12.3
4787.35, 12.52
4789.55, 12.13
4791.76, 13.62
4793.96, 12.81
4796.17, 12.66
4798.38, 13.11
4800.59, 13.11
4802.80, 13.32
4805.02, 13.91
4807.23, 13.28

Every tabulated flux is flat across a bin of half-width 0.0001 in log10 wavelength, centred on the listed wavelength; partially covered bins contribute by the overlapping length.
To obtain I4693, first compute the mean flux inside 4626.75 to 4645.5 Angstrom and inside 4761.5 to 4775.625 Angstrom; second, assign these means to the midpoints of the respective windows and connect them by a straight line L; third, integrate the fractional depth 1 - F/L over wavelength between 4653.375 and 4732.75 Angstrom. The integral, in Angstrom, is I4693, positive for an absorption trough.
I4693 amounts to 1.9 Angstrom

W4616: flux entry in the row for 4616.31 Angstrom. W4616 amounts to 13.39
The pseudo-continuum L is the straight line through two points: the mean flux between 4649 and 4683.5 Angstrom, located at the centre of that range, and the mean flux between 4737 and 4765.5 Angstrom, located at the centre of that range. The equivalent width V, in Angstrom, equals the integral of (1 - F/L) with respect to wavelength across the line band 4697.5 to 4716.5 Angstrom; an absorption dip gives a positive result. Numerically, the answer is 0.9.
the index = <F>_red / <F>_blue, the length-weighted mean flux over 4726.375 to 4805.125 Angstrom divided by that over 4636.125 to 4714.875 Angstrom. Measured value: 1.07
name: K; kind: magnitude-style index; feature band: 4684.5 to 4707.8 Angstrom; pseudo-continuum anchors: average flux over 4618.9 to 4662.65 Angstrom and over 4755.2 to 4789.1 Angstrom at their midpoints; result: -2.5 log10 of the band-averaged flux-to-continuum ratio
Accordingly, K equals 0.05 mag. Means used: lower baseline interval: 12.4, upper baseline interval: 12.6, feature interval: 11.9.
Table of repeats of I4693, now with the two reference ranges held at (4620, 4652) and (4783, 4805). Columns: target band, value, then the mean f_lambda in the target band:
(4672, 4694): 0.5 Angstrom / 12.2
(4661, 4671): 0.6 Angstrom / 11.7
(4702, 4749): 0.7 Angstrom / 12.5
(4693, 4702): 0.7 Angstrom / 11.6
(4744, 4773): 0.0 Angstrom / 12.8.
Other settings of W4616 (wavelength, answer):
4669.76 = 10.84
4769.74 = 12.8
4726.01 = 13.62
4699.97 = 11.14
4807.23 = 13.28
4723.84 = 12.79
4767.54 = 11.89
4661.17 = 12.89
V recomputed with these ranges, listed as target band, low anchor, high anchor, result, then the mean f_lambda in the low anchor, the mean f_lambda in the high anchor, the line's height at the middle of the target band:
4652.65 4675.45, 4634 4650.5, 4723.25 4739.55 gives -0.1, 11.8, 12.4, 11.9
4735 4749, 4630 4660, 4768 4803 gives -0.3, 12.1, 12.9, 12.6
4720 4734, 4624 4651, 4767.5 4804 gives 0.1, 12.2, 12.9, 12.6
